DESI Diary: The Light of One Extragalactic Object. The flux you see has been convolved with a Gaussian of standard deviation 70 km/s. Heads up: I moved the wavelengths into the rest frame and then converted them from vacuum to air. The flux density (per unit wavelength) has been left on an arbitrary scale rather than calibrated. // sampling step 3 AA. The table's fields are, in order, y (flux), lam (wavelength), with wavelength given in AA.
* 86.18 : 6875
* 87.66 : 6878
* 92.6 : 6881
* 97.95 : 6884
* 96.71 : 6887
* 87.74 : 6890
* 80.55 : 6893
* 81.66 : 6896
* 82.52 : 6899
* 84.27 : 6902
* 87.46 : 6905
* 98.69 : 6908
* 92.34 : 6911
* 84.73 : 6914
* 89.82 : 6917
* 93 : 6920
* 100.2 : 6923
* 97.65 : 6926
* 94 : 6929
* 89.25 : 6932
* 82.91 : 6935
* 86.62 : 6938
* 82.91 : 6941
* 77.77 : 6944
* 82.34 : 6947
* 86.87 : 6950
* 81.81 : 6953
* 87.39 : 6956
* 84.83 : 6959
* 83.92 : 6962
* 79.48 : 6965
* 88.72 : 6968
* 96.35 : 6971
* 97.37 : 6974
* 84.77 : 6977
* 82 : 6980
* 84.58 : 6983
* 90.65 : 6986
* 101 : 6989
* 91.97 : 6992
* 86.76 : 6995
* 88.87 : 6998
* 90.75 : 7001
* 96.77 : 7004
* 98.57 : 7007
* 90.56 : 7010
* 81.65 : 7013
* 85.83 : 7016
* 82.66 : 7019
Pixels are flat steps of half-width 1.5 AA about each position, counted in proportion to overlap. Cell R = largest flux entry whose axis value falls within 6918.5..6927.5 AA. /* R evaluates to 100.2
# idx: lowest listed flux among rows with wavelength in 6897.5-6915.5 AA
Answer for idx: 82.52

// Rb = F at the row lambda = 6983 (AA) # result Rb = 84.58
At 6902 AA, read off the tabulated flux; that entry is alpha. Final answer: 84.27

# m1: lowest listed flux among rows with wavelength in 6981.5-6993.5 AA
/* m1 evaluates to 84.58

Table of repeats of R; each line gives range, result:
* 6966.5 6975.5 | 97.37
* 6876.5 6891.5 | 97.95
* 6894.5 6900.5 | 82.52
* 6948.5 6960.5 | 87.39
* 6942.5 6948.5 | 82.34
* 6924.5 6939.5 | 97.65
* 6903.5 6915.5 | 98.69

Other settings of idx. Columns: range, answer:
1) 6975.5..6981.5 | 82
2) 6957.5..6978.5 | 79.48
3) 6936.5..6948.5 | 77.77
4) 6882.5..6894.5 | 80.55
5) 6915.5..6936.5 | 82.91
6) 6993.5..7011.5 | 86.76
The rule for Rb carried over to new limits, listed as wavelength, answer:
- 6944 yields 77.77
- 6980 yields 82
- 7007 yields 98.57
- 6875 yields 86.18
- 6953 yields 81.81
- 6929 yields 94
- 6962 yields 83.92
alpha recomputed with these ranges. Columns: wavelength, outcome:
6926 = 97.65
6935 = 82.91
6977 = 84.77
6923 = 100.2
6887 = 96.71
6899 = 82.52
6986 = 90.65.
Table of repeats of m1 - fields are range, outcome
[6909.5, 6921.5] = 84.73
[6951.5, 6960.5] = 81.81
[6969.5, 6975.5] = 96.35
